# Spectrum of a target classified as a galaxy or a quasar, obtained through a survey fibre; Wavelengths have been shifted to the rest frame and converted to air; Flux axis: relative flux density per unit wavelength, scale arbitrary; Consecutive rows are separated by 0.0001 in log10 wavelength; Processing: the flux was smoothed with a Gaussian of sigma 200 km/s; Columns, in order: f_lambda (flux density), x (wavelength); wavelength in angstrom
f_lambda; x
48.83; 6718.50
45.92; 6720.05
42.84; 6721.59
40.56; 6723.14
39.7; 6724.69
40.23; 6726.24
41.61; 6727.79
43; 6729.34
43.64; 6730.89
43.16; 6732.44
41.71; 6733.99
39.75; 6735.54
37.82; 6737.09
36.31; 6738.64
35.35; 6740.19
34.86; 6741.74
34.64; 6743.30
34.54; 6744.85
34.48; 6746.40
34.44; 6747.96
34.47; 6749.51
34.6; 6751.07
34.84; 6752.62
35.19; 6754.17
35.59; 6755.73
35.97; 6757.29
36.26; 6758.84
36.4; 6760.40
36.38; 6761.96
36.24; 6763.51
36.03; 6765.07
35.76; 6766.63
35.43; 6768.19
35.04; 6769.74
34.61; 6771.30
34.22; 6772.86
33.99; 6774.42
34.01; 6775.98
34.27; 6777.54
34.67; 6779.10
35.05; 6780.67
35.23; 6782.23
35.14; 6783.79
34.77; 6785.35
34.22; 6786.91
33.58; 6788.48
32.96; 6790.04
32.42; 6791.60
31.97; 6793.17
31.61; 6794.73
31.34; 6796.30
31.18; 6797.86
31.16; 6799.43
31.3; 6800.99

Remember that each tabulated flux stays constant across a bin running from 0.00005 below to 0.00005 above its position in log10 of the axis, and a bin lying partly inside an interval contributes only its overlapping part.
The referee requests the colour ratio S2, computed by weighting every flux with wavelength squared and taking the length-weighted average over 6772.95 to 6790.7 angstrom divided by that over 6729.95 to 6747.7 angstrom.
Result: 0.92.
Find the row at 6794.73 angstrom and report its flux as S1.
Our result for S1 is 31.61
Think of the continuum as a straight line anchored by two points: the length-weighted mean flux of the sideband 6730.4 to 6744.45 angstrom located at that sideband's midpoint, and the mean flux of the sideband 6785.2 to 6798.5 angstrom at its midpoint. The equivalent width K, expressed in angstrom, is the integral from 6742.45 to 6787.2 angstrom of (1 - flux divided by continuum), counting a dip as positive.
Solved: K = 0.4 angstrom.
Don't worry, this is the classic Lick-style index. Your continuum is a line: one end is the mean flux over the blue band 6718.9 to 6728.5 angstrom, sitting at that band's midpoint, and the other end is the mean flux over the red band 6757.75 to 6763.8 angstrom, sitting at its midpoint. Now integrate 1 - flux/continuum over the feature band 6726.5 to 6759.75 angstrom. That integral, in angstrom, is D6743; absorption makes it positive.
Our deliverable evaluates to 1.6 angstrom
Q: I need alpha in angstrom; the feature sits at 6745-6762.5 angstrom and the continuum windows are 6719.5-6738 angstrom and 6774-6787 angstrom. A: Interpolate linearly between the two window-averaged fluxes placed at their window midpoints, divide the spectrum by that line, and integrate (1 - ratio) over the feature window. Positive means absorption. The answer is 1.3 angstrom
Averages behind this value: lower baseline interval 41.6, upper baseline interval 34.6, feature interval 35.3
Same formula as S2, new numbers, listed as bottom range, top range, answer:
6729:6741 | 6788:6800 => 0.81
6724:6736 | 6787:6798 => 0.79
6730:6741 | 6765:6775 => 0.89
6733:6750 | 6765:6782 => 0.97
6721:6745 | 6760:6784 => 0.90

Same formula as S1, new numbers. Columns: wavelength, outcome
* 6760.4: 36.4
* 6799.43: 31.16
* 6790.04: 32.96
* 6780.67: 35.05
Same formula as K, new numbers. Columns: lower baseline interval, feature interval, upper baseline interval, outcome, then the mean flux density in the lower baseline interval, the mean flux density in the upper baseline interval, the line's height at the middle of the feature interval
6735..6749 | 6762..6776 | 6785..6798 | -0.5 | 35.7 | 32.7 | 34.1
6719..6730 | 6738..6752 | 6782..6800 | 1.6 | 42.1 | 32.9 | 39.3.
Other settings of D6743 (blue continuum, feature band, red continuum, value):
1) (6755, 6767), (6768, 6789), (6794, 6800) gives -0.52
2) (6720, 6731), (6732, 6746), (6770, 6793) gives 0.94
